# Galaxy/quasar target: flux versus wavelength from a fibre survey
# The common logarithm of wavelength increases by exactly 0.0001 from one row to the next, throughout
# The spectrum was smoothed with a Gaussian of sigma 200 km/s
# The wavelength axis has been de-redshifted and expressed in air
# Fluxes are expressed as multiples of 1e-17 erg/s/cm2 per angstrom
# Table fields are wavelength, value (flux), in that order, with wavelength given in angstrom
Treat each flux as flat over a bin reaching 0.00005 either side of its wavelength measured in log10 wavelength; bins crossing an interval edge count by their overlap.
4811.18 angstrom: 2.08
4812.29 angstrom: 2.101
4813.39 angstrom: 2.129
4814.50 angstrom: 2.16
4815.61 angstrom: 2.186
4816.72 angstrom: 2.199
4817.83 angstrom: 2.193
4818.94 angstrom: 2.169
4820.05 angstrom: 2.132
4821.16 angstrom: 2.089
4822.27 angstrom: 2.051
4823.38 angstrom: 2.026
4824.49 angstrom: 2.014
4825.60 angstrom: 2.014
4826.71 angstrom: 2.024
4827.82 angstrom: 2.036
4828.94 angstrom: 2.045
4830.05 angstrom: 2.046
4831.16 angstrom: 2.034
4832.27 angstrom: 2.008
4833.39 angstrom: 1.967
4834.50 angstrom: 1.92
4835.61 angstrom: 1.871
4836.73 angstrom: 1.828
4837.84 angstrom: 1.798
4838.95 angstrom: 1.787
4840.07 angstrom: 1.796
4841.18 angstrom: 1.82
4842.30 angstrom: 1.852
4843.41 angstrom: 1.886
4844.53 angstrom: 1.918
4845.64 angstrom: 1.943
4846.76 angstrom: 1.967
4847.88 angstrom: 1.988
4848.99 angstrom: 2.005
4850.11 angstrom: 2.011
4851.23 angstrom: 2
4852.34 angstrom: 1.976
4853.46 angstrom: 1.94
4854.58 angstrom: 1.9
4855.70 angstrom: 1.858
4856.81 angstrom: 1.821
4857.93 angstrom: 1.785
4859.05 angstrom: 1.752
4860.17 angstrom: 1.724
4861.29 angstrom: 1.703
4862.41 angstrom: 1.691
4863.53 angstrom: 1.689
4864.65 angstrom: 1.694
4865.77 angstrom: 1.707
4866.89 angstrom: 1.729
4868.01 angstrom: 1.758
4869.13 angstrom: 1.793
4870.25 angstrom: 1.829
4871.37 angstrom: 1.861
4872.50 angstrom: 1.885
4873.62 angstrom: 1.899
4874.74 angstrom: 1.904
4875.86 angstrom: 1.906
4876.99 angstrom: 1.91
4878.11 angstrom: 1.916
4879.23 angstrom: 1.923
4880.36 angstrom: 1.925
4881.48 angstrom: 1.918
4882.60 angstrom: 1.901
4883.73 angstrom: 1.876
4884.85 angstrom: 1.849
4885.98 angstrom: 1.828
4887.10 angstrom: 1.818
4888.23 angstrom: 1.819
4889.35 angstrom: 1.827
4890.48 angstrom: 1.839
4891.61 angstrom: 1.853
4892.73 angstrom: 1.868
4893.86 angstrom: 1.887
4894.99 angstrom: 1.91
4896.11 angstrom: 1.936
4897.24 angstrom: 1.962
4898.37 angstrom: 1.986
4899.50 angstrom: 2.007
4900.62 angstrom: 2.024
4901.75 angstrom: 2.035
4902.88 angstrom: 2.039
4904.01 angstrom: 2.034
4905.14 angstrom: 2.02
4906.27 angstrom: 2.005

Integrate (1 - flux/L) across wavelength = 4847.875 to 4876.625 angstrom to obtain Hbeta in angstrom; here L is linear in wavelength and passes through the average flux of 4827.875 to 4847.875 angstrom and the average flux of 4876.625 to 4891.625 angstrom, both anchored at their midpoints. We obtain 0.9 angstrom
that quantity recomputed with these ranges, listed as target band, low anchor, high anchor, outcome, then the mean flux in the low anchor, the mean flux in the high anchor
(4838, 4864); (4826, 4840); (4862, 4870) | -0.51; 1.94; 1.73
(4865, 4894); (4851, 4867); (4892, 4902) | 0.43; 1.8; 1.95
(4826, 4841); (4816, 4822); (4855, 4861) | 0.62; 2.15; 1.79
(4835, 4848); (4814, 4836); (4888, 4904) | 1.04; 2.06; 1.93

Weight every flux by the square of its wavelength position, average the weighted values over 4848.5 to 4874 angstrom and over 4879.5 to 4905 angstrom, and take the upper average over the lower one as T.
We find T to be 1.1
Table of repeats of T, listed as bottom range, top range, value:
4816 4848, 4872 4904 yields 0.99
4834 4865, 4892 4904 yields 1.08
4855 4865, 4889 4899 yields 1.10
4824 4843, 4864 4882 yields 0.97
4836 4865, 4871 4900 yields 1.04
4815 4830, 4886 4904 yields 0.95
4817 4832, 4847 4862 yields 0.92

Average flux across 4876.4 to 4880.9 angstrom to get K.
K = 1.92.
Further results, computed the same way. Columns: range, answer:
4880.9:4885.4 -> 1.89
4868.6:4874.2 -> 1.85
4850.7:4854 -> 1.97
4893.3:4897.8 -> 1.92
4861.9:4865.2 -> 1.69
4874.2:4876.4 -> 1.91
